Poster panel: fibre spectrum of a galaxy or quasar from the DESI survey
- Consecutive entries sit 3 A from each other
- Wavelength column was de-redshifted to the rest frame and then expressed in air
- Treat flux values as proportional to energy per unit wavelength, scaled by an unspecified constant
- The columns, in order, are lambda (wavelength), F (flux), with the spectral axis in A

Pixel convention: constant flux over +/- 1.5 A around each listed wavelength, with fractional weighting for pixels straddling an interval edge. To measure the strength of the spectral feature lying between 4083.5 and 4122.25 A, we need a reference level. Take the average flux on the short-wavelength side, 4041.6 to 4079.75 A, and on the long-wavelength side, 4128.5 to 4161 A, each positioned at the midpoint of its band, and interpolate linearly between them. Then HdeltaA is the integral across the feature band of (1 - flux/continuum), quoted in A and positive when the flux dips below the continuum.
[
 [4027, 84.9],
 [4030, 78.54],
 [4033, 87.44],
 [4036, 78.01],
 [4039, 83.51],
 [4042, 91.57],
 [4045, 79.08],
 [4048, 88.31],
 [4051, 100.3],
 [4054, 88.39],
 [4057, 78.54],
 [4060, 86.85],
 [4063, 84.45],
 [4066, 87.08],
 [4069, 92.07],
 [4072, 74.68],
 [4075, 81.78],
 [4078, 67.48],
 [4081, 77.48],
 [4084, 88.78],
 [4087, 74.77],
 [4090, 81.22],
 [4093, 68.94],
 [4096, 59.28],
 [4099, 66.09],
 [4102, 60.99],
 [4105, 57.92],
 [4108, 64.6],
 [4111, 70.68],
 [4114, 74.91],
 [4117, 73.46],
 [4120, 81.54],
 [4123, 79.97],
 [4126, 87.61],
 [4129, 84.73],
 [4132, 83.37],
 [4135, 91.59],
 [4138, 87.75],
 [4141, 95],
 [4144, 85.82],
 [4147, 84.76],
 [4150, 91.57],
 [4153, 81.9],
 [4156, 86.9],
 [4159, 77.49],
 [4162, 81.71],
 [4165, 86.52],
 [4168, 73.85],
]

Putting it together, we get 6.66 A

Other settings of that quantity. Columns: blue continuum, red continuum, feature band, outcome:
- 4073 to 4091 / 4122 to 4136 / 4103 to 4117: 2.57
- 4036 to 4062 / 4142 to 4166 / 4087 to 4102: 2.99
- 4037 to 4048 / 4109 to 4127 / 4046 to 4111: 3.22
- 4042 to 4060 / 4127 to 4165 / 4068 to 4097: 3.41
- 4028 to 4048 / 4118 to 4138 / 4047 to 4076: -0.86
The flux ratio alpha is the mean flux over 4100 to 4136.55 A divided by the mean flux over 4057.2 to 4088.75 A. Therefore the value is 0.9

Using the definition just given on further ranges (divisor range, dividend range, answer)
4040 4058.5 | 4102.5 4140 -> 0.89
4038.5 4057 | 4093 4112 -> 0.72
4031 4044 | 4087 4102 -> 0.81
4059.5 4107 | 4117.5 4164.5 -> 1.13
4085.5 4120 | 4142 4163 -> 1.23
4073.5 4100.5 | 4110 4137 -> 1.10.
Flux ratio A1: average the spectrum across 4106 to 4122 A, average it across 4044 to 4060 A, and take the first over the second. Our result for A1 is 0.84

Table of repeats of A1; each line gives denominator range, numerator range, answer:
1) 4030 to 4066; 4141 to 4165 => 0.99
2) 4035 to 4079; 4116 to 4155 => 1.01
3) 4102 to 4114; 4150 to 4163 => 1.27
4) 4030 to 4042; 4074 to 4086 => 0.94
